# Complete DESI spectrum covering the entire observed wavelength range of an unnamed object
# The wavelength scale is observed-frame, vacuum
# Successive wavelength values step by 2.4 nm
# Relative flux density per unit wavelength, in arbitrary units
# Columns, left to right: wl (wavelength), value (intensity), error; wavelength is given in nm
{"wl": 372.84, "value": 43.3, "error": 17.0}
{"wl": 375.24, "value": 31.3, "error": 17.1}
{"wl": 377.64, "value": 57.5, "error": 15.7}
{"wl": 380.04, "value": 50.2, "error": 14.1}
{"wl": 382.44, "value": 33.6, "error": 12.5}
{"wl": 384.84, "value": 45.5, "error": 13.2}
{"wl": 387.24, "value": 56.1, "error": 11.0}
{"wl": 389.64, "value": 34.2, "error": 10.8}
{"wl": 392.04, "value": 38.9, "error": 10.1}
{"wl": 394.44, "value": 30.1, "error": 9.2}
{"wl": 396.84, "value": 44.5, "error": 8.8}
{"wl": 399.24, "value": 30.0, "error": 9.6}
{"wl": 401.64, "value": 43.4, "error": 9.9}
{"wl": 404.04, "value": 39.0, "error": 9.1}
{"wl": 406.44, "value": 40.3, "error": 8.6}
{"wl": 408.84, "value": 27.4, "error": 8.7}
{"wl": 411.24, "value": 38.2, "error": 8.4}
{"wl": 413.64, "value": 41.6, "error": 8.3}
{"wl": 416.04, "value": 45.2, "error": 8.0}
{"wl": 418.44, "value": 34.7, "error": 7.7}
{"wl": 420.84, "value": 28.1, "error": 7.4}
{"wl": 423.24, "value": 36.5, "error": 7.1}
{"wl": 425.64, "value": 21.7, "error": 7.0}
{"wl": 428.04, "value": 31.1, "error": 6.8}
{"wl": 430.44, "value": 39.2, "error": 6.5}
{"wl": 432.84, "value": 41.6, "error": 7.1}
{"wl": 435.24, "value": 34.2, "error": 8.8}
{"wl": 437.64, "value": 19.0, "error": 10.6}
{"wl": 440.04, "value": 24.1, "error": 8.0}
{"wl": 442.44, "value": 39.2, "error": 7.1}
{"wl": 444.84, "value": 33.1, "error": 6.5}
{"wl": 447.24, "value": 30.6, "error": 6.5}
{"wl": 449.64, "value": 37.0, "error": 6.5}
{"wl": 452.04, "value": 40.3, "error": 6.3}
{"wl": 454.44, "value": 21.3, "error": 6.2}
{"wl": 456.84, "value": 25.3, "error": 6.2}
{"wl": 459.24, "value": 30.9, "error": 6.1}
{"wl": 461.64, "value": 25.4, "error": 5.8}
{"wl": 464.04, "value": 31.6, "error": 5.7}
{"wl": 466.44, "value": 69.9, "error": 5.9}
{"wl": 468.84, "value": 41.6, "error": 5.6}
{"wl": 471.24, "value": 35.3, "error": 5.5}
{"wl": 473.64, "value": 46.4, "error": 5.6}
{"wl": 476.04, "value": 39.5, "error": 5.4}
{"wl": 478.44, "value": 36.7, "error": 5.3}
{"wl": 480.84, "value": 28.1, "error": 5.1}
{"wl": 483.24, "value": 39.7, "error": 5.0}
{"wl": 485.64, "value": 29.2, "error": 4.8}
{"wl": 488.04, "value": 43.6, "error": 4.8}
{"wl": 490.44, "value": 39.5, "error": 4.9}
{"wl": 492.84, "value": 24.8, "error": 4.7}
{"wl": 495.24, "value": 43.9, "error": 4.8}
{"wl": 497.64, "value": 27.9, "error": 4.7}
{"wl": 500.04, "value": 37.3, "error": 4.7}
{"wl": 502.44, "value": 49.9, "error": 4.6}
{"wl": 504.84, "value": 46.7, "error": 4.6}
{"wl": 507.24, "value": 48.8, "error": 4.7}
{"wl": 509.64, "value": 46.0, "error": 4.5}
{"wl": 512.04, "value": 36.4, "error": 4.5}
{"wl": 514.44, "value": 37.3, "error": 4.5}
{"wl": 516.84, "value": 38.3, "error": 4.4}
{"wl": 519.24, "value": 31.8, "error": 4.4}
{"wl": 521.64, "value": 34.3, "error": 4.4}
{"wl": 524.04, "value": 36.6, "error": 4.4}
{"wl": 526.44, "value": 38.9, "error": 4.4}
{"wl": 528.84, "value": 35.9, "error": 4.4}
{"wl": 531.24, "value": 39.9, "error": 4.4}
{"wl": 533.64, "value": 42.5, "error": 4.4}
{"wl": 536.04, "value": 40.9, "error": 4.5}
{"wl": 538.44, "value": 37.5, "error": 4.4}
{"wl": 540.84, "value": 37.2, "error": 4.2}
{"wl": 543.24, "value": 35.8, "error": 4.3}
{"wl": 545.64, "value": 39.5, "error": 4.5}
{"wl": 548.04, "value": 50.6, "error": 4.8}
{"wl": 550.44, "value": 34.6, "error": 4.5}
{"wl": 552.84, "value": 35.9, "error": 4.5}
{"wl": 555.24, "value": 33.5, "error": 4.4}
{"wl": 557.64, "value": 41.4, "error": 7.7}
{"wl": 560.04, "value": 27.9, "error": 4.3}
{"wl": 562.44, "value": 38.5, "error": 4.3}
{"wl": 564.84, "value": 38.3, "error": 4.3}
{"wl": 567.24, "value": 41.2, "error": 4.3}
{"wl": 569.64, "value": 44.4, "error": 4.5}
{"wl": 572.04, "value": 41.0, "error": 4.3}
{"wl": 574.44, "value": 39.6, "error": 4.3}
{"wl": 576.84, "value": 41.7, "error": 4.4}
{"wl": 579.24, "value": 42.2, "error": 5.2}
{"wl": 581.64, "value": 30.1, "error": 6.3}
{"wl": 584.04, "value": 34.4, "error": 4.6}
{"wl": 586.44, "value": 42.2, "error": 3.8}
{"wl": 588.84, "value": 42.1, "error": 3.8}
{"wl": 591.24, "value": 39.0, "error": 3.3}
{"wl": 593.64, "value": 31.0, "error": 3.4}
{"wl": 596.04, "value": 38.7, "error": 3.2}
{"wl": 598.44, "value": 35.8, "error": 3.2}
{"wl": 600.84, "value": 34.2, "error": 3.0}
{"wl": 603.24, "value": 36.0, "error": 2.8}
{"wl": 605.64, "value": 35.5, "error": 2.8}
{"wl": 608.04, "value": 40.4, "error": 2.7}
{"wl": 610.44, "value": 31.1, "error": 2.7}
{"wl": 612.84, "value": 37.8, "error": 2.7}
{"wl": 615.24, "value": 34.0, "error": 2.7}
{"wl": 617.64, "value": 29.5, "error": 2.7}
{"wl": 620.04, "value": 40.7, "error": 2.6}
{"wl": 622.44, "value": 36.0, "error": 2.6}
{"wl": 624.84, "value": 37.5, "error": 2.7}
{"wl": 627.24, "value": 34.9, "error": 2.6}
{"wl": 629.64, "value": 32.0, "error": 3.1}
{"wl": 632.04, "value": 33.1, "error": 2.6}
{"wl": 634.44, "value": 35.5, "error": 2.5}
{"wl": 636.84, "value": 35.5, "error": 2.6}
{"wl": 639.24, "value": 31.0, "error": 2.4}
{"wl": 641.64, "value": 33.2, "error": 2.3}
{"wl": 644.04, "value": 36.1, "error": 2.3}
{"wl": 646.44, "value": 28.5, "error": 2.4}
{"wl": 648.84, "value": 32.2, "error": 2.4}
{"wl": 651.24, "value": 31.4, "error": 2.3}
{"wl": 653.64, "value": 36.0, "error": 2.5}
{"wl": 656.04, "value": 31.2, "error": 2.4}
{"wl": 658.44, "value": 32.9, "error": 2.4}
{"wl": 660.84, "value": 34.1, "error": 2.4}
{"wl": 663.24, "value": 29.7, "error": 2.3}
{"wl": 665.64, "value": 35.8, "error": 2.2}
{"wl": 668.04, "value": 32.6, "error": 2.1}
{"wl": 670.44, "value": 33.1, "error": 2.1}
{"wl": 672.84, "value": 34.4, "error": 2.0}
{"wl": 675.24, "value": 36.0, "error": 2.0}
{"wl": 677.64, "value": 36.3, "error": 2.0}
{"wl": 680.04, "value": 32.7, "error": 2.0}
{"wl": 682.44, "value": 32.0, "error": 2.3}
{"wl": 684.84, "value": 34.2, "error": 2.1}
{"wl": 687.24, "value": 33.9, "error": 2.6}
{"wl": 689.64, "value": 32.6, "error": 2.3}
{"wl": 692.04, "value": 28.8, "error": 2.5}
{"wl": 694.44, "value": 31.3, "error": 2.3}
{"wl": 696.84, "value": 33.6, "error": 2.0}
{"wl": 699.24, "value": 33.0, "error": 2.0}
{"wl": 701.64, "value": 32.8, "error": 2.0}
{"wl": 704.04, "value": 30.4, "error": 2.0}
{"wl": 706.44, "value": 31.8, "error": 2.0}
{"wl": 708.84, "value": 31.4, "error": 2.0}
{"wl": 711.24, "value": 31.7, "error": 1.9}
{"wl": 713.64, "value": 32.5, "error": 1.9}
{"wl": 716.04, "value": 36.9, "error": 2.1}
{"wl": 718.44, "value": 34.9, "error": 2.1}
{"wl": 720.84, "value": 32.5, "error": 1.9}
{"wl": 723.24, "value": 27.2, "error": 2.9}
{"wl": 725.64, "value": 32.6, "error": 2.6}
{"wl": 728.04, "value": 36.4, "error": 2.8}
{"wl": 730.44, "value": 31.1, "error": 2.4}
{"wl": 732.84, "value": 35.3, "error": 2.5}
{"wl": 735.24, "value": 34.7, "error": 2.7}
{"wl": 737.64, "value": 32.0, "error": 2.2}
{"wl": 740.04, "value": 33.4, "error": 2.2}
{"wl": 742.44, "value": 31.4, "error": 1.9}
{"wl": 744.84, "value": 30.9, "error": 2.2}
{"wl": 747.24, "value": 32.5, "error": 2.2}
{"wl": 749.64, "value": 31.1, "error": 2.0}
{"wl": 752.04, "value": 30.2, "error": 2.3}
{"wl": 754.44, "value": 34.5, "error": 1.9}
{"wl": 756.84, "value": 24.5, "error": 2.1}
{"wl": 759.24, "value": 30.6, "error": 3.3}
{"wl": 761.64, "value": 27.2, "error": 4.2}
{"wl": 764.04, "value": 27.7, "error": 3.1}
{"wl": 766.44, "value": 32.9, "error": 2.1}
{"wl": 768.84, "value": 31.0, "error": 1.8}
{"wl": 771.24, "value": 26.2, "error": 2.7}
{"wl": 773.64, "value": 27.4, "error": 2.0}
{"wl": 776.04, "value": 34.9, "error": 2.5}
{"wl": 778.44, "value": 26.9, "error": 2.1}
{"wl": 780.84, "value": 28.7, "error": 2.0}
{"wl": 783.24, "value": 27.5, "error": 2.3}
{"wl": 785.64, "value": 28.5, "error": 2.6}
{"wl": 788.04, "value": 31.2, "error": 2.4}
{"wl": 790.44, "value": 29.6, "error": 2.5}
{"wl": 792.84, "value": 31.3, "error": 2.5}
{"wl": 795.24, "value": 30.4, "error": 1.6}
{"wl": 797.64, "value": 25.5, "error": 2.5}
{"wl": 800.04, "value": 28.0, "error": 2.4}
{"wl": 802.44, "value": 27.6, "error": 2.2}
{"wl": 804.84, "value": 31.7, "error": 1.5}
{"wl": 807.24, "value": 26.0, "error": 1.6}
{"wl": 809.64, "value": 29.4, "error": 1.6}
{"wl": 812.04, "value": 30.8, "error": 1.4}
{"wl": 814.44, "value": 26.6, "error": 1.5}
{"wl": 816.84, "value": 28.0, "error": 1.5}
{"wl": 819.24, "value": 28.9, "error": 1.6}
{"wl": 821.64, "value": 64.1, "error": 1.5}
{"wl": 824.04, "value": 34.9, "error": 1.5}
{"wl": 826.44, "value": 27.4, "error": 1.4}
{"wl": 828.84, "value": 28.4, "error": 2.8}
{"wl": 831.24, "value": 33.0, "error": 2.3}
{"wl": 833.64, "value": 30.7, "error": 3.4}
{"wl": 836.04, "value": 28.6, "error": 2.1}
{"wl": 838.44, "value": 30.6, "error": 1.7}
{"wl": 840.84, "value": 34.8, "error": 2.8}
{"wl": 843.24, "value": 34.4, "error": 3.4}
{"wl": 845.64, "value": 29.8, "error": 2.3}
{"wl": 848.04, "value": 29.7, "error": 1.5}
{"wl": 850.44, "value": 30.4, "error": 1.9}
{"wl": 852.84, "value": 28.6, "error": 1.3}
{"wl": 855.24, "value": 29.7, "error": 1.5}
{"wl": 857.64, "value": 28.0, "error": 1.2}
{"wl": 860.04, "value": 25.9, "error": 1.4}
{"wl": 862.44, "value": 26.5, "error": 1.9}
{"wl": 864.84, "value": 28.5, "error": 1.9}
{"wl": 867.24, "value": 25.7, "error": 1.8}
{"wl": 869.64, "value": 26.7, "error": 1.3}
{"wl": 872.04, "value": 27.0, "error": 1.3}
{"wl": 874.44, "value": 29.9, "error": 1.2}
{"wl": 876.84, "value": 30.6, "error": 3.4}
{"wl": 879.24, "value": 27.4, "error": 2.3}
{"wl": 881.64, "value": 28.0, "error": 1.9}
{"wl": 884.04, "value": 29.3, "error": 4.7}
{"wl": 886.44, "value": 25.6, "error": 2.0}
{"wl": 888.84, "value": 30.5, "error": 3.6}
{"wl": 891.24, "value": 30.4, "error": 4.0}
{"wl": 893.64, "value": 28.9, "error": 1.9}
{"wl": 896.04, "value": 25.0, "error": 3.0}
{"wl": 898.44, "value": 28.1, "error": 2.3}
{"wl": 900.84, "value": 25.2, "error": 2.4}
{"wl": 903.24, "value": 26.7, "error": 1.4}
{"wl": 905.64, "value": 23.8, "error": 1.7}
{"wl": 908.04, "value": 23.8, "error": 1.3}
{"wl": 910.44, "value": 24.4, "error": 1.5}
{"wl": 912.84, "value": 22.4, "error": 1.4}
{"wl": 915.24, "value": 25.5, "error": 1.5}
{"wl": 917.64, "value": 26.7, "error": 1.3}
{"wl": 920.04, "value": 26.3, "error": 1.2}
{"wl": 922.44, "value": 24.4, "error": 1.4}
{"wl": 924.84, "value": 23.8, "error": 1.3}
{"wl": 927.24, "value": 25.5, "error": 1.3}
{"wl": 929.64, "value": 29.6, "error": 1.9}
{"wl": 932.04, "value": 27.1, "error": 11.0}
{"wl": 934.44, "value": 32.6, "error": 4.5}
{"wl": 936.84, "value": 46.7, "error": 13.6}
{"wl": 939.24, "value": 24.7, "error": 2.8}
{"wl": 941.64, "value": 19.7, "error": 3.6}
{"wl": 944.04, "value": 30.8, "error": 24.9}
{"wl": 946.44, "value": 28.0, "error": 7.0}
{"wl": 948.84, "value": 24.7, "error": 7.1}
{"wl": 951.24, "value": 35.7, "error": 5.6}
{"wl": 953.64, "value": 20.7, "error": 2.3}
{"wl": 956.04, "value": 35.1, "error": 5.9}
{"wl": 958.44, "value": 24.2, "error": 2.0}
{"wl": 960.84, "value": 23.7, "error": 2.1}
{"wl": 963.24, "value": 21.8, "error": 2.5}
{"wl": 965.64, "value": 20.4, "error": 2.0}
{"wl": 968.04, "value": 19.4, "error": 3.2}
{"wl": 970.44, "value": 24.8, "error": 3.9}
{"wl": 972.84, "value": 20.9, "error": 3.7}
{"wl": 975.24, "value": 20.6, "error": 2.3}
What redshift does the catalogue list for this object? 0.25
